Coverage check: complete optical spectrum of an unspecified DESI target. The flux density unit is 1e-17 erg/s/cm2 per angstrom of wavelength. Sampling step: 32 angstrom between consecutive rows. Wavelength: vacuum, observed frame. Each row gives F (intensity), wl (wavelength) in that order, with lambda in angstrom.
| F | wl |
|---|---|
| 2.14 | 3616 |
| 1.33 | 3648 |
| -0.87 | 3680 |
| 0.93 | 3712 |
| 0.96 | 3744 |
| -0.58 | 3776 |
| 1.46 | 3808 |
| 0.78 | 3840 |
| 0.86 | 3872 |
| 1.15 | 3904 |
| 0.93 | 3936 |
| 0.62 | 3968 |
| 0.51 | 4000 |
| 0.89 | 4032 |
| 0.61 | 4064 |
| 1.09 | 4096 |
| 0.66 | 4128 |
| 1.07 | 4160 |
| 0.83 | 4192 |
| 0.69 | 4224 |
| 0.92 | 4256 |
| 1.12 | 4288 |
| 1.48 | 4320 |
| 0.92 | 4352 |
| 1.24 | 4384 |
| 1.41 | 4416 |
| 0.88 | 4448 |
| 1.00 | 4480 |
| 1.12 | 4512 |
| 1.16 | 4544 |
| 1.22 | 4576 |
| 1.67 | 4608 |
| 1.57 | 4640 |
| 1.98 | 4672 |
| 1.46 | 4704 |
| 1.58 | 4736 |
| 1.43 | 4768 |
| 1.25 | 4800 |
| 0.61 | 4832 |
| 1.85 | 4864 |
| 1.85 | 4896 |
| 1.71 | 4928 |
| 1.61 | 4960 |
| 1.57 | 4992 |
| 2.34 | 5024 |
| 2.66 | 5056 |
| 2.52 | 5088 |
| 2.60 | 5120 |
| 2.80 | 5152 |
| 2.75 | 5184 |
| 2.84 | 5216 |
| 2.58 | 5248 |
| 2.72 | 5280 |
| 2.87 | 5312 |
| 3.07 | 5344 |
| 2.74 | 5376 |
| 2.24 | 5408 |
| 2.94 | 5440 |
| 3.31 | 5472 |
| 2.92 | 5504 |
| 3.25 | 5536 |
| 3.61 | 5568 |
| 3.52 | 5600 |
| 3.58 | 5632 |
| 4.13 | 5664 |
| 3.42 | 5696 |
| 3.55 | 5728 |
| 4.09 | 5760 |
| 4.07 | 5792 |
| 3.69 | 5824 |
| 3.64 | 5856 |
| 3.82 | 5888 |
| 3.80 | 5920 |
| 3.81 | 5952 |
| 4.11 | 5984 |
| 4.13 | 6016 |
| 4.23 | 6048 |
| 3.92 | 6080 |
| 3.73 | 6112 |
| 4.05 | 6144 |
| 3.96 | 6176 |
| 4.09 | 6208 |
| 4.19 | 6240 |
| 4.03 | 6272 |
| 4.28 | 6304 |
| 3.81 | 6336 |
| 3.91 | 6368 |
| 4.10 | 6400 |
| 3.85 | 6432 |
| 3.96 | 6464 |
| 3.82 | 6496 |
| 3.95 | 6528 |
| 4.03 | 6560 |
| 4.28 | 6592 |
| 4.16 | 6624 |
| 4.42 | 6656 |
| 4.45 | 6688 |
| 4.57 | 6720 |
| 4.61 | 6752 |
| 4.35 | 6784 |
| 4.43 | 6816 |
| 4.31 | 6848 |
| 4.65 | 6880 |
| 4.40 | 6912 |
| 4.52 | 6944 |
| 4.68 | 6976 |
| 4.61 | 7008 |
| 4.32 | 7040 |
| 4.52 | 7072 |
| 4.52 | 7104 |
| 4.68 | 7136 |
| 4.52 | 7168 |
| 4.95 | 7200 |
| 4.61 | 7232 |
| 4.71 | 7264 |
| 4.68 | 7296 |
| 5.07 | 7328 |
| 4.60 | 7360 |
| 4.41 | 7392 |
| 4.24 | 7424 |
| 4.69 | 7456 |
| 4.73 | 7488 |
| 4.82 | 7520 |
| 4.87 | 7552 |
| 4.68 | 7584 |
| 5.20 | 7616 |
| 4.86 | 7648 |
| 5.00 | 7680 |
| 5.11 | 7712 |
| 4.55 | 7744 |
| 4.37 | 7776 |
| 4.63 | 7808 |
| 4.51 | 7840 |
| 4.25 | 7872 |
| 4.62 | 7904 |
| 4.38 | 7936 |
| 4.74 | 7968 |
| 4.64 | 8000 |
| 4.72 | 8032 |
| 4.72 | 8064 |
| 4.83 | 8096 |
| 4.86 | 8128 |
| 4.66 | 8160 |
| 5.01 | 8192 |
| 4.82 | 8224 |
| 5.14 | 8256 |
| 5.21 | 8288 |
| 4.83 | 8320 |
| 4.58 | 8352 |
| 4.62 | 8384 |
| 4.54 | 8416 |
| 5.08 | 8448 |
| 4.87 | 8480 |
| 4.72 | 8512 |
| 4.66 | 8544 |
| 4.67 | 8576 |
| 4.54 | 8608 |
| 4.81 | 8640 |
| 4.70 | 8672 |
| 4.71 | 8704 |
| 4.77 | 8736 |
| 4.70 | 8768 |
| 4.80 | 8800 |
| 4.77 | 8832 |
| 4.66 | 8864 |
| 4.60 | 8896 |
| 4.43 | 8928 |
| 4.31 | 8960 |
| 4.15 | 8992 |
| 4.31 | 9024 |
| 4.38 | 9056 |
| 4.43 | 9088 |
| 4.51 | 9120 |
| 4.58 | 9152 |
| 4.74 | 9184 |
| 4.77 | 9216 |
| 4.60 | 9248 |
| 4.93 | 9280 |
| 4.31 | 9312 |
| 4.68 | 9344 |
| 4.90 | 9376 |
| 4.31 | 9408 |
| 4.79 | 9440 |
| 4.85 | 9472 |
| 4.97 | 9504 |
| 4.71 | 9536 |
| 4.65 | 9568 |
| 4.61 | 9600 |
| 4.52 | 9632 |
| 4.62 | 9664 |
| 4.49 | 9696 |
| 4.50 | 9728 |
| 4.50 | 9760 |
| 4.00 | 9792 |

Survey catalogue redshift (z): 0.257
